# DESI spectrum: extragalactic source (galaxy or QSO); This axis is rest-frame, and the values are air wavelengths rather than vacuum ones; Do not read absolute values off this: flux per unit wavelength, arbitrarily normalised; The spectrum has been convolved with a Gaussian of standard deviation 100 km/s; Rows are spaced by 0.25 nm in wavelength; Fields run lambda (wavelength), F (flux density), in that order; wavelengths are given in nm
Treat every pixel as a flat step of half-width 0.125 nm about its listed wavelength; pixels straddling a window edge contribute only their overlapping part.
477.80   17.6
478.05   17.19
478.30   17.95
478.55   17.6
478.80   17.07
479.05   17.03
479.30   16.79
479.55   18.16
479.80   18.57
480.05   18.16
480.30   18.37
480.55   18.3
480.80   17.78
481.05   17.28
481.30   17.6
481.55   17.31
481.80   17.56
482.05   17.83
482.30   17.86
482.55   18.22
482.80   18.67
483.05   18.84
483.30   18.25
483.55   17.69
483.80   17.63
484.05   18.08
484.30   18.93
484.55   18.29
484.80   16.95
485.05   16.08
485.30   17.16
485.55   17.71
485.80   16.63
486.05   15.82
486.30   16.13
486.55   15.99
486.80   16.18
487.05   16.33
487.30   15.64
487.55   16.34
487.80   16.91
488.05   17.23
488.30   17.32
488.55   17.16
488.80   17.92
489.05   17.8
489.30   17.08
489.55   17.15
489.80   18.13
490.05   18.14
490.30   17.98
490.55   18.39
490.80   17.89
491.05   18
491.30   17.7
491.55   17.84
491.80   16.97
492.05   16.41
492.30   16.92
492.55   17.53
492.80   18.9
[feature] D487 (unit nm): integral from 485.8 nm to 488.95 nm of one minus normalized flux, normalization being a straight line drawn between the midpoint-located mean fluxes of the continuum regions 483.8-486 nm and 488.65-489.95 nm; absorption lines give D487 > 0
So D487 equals 0.17 nm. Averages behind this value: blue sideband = 17.4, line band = 16.6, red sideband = 17.6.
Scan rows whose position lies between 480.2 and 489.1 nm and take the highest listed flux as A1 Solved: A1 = 18.93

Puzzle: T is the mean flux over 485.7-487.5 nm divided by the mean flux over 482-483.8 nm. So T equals 0.89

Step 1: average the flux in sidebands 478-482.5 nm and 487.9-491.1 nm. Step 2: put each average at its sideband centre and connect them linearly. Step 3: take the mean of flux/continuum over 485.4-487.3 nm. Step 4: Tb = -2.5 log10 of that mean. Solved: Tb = 0.09 mag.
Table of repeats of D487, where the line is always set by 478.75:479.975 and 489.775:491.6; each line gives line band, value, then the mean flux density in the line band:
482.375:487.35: 0.14 nm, 17.3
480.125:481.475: -0.02 nm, 17.9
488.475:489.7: 0.03 nm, 17.4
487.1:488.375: 0.09 nm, 16.6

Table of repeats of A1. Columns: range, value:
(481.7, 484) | 18.84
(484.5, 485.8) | 18.29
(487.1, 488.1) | 17.23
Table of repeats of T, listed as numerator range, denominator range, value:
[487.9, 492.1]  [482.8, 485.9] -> 0.99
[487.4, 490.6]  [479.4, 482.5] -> 0.98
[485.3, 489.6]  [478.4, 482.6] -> 0.95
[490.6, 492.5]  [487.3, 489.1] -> 1.02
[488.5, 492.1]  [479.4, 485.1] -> 0.98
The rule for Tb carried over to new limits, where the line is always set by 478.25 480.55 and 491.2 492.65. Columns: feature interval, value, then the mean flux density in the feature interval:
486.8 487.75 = 0.08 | 16.2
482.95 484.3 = -0.04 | 18.2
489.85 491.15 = -0.05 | 18.1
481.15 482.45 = 0.00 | 17.6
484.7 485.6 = 0.04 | 16.9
